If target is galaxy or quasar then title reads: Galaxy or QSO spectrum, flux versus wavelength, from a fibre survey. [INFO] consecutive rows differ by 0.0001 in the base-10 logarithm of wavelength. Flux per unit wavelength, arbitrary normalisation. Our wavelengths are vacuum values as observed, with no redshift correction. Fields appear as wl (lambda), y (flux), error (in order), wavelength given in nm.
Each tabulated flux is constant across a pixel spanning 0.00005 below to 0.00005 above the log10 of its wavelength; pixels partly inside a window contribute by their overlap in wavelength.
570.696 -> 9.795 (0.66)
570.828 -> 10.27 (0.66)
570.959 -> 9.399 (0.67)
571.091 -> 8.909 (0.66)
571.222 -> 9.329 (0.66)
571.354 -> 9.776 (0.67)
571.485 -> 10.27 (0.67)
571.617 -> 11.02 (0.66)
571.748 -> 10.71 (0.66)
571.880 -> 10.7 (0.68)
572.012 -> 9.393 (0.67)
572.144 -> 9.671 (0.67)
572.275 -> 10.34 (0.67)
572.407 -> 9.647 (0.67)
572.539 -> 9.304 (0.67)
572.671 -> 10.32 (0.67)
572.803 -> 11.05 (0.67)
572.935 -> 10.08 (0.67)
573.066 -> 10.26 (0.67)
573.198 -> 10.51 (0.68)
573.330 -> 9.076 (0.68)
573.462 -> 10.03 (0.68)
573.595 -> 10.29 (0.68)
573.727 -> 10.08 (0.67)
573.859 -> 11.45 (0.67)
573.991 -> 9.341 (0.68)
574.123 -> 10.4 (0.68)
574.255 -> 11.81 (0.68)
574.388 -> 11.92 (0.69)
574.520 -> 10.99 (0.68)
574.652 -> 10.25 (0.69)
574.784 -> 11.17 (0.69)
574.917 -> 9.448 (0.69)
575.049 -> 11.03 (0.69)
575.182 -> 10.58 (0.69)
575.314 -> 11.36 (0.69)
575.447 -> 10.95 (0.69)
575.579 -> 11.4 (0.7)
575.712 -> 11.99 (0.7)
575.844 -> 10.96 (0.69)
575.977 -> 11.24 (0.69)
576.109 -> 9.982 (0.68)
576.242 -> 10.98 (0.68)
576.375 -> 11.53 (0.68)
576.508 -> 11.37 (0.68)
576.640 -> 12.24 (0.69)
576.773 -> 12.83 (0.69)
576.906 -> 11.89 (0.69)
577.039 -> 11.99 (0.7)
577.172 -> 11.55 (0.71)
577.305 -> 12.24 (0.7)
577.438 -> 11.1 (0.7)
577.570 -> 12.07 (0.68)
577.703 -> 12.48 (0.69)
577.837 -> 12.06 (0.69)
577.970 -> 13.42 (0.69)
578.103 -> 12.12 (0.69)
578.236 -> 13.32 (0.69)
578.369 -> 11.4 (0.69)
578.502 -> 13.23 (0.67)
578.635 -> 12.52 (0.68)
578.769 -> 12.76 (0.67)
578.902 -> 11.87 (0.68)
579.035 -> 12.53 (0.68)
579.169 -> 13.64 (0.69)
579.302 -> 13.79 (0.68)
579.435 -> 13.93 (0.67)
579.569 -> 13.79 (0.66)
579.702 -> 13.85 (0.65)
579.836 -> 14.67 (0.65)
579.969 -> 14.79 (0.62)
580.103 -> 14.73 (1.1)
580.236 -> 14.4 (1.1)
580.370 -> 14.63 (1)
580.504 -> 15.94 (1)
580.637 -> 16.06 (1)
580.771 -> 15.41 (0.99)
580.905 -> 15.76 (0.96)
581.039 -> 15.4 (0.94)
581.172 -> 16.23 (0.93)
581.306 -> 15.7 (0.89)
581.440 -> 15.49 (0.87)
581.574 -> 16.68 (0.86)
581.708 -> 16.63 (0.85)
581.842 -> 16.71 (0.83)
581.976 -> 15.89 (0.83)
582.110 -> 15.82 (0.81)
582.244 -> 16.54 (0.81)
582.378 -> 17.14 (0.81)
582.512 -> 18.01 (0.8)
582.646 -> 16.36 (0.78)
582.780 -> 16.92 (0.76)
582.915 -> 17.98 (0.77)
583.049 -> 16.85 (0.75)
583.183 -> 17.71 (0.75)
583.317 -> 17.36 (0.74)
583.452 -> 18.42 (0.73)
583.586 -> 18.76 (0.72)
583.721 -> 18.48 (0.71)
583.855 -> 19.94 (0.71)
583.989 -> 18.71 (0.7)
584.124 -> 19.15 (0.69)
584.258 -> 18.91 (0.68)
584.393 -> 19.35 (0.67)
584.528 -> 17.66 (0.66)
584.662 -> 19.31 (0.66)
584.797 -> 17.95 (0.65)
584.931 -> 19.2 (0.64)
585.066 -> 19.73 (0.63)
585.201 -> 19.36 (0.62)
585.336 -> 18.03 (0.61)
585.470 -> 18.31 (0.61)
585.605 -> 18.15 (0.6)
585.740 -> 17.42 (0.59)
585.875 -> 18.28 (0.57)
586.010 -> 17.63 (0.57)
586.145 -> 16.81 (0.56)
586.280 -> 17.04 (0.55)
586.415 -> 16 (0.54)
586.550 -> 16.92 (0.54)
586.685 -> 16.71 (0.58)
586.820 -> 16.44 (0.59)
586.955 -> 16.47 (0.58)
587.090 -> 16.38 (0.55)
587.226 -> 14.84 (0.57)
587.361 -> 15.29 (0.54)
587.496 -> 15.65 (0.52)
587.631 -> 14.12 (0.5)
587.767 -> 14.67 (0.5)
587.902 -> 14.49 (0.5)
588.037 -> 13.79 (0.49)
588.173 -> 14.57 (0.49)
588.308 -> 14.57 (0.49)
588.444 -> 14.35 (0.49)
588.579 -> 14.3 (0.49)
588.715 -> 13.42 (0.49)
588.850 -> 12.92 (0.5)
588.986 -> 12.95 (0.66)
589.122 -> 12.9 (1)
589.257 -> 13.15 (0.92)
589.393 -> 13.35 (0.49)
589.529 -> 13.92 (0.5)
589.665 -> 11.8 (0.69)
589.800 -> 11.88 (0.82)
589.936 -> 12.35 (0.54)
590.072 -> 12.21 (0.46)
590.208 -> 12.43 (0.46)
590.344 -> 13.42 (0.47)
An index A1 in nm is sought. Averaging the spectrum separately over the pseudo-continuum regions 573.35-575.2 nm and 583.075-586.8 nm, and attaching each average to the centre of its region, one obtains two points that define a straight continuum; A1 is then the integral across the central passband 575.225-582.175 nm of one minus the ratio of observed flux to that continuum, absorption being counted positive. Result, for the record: 0.20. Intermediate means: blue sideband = 10.6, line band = 13.4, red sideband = 18.2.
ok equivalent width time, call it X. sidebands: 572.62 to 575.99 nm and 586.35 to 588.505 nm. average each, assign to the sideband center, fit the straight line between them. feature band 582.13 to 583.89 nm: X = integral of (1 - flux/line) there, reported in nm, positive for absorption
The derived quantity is -0.49 nm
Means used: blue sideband 10.7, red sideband 15.3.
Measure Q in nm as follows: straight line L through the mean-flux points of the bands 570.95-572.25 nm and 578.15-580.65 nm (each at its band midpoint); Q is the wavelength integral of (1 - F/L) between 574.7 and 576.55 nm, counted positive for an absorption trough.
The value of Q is 0.14 nm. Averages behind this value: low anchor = 9.96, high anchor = 13.7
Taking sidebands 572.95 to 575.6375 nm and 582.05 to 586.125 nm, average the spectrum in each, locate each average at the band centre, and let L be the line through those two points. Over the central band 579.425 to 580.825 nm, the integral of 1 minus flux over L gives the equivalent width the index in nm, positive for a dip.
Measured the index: 0.03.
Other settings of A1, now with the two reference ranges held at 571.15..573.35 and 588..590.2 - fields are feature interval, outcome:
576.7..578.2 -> -0.15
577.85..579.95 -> -0.33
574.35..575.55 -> -0.03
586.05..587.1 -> -0.32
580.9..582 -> -0.40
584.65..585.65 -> -0.50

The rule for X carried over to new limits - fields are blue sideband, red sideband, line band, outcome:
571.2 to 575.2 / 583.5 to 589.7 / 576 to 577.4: 0.03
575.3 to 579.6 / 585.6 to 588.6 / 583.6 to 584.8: -0.34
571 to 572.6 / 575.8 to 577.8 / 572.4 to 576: 0.04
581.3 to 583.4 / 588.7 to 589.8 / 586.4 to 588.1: -0.17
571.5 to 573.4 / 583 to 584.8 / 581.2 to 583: 0.06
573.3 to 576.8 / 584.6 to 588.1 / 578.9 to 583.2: -0.44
